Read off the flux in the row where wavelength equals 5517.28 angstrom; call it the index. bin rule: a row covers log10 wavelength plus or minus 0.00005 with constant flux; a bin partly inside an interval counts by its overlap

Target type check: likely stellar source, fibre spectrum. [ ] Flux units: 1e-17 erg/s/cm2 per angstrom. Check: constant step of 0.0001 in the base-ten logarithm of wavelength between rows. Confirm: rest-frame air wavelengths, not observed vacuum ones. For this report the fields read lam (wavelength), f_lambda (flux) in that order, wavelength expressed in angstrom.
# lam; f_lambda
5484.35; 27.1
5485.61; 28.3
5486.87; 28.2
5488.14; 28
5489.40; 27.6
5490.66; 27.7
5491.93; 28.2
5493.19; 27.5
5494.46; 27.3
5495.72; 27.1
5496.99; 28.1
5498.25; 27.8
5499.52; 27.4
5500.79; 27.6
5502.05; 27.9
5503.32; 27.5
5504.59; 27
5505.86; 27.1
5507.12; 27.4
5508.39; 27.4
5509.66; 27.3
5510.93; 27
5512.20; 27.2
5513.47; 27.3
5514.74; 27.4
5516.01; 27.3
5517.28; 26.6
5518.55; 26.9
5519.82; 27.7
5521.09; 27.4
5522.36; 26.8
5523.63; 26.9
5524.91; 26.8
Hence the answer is 26.6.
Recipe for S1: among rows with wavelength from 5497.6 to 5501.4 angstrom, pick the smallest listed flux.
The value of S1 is 27.4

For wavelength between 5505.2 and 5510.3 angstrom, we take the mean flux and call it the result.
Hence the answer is 27.3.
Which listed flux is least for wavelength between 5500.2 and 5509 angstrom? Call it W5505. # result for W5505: 27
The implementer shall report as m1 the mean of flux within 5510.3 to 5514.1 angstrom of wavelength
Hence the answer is 27.2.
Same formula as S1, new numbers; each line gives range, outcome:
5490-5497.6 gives 27.1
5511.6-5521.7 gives 26.6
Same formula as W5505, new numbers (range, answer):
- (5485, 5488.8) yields 28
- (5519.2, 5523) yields 26.8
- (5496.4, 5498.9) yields 27.8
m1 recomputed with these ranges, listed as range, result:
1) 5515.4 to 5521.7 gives 27.2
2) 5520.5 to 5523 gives 27.1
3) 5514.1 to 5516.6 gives 27.3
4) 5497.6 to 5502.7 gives 27.7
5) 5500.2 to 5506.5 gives 27.4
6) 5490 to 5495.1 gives 27.7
